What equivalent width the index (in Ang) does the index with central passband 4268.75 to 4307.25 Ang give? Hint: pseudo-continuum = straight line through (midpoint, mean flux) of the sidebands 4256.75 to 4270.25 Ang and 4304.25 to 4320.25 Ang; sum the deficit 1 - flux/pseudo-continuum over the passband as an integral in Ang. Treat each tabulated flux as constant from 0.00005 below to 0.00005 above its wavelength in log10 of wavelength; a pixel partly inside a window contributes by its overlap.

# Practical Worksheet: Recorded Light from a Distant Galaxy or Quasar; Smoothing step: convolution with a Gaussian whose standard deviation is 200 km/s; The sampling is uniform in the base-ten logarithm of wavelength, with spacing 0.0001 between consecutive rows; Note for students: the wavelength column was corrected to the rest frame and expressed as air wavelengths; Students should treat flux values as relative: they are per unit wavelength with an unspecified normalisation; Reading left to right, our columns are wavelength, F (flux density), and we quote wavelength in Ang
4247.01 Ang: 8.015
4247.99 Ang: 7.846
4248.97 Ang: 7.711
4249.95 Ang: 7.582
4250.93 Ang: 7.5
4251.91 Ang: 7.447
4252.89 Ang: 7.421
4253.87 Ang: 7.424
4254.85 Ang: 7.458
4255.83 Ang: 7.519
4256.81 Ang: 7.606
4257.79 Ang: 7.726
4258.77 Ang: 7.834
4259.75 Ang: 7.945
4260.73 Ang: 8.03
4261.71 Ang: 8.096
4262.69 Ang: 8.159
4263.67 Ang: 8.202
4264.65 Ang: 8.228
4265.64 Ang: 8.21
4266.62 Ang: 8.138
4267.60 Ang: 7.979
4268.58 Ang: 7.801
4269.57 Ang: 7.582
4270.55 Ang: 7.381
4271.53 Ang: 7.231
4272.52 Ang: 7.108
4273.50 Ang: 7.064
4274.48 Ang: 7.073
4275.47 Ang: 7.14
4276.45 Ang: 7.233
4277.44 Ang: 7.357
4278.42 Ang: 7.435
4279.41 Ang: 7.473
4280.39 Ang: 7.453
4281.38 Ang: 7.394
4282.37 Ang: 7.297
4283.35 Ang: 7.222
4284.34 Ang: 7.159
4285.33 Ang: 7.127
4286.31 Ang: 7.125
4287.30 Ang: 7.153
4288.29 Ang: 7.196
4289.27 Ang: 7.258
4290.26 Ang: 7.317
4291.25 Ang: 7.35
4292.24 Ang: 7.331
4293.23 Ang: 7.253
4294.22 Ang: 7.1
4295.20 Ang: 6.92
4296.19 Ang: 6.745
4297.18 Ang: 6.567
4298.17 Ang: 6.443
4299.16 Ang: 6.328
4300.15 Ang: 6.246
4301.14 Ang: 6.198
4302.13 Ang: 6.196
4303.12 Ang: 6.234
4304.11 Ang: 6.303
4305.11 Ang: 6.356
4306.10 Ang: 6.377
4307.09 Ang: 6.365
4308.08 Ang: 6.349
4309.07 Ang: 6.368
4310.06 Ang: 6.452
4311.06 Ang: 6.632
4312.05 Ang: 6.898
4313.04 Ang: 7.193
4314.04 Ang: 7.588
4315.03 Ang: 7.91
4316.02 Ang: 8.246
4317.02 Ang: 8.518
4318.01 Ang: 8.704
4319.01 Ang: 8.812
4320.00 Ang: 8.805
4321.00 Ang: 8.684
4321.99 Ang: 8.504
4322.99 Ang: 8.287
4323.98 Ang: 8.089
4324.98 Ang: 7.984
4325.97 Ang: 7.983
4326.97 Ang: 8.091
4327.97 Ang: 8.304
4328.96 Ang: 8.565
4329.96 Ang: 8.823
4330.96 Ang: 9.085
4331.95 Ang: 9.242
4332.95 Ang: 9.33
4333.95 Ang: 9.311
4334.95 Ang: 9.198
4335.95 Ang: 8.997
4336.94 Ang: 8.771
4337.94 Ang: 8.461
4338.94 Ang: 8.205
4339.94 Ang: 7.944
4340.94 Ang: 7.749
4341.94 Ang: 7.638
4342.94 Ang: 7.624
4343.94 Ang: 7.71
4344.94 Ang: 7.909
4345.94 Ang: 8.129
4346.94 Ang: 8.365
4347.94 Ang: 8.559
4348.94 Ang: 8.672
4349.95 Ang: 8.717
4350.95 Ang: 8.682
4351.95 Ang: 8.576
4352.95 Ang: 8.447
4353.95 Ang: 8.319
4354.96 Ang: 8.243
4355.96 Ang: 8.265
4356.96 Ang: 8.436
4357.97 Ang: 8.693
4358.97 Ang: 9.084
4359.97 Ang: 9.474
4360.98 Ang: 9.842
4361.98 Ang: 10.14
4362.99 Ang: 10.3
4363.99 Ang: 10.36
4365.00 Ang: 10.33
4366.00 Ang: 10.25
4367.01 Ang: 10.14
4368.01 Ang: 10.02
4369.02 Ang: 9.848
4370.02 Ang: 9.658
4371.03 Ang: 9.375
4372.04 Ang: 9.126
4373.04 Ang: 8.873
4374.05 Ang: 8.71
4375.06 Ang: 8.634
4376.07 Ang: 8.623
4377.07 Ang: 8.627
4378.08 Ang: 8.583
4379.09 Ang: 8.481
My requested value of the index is 3.3 Ang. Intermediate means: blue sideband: 7.97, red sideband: 7.3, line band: 6.99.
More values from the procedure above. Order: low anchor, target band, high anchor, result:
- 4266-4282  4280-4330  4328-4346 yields 4.0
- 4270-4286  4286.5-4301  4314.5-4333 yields 1.4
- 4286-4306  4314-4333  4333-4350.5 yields -1.8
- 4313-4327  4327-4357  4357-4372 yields 1.7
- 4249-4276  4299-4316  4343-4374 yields 3.4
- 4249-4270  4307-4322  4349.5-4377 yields 1.6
